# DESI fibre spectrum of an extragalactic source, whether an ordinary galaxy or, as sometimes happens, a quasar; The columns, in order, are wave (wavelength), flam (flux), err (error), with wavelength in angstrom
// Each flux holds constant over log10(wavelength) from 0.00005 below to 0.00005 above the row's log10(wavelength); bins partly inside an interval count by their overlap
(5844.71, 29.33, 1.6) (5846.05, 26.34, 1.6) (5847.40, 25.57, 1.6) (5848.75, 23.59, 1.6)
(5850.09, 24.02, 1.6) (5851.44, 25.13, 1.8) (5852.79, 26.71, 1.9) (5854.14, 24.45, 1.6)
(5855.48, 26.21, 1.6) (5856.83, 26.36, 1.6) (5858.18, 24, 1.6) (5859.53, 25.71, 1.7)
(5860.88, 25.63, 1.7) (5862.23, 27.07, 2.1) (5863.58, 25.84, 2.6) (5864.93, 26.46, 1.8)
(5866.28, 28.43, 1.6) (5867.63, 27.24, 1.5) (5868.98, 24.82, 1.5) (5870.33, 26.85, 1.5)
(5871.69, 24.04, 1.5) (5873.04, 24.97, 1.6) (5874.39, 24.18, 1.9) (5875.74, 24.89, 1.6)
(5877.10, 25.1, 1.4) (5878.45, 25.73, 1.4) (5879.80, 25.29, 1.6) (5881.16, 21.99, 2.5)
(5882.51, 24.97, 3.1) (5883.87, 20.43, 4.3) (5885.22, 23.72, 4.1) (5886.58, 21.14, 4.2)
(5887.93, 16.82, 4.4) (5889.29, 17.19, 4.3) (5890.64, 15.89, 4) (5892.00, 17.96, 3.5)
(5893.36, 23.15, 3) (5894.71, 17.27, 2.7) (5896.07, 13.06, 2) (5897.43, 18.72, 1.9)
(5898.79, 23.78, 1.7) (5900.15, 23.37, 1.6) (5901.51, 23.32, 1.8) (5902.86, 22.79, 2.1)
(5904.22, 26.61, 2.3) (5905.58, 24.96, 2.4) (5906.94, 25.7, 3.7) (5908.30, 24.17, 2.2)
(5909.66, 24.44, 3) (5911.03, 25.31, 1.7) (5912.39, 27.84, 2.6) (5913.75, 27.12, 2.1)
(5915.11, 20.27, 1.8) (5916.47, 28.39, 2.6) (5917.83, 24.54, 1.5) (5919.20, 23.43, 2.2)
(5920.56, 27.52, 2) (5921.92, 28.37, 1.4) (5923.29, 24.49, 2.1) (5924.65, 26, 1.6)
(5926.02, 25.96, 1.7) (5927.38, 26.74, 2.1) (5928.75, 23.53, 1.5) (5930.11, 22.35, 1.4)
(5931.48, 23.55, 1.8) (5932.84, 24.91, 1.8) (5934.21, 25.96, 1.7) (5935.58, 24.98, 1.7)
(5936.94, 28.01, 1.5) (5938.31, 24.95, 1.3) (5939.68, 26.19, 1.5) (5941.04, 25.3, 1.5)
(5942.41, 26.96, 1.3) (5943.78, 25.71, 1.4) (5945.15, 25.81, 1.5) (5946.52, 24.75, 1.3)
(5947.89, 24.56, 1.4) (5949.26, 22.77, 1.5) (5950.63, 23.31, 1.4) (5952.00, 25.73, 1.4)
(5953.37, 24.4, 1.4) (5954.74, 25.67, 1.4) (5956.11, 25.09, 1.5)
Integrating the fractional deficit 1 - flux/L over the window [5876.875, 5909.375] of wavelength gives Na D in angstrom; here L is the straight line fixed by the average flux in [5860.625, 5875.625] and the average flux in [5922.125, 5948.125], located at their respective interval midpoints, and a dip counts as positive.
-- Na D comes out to 5.0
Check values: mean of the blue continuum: 25.9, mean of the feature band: 21.8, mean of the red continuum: 25.4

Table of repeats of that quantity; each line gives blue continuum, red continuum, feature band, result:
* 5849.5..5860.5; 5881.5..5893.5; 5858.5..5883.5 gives -3.0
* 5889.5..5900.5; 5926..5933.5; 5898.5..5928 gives -4.7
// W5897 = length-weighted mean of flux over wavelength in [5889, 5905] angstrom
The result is 20.4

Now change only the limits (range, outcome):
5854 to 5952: 24.2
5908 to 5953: 25.3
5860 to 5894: 23.6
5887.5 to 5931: 23.2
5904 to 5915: 25.4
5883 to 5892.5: 19.2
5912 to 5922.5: 25.9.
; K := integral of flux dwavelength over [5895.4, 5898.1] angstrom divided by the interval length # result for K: 15.9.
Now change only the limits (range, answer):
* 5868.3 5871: 25.9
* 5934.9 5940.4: 26.1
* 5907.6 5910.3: 24.3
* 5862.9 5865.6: 26.2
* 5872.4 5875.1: 24.6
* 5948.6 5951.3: 23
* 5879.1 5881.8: 23.7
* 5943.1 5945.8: 25.7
